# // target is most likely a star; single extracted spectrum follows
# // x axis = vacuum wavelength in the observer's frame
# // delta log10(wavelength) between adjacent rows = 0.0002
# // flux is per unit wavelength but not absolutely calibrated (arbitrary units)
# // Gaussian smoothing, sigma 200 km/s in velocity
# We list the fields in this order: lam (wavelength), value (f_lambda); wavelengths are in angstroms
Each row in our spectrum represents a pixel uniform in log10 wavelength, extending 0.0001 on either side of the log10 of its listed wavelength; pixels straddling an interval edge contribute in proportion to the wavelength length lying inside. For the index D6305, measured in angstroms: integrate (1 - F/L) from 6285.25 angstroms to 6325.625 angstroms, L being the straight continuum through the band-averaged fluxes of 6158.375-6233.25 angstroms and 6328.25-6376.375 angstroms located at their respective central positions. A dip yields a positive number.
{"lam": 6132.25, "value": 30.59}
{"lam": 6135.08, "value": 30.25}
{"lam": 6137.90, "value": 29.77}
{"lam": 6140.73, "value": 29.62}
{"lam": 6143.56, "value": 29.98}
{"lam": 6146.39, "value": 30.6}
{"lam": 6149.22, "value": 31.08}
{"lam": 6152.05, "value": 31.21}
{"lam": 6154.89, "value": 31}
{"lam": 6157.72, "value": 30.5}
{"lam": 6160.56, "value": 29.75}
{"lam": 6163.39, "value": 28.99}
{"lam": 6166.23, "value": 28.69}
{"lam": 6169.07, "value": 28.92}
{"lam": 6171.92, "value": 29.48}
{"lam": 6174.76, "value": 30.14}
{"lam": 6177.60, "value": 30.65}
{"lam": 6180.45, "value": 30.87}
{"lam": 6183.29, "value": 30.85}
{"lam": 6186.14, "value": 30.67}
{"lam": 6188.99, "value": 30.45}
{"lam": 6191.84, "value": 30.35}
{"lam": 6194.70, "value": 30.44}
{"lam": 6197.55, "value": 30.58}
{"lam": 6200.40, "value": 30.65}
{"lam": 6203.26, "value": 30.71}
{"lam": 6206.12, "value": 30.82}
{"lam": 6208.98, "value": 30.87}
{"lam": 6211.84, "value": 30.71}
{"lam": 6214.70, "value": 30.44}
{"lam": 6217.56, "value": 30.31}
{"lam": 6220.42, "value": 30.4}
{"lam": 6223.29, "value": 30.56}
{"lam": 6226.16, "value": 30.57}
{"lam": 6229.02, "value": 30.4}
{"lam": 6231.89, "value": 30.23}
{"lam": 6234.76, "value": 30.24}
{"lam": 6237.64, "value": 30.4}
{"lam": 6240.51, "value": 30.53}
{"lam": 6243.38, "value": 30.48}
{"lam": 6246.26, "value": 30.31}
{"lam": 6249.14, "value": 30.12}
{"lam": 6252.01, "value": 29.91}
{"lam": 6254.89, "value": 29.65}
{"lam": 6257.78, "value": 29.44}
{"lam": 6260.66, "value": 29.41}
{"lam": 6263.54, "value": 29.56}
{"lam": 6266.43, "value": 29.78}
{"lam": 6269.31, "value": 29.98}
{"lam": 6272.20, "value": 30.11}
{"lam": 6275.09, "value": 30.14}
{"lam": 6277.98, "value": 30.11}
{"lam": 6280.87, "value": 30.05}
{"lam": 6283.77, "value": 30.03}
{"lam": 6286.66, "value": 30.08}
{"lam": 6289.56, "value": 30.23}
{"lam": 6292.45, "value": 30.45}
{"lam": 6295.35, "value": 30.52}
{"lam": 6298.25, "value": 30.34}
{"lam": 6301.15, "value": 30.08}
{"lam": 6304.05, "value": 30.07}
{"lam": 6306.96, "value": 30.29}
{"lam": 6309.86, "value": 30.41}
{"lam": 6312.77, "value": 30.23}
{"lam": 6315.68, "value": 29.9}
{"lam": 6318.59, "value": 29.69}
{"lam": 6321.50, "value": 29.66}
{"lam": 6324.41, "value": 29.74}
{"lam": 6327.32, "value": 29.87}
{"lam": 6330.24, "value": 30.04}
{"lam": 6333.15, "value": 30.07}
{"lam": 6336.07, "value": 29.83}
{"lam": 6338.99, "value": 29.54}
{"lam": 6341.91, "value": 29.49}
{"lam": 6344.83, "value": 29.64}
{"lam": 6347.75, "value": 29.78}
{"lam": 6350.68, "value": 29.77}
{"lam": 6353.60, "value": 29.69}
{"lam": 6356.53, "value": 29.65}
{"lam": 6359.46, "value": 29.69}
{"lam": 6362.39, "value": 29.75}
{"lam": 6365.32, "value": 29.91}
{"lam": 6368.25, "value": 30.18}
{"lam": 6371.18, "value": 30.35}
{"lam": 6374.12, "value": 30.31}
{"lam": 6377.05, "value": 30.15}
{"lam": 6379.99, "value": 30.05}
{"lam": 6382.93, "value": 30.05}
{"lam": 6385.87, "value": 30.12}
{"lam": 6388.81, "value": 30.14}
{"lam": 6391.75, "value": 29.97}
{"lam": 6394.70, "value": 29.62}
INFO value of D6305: -0.2 angstroms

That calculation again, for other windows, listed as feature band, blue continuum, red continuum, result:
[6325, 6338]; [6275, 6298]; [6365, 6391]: 0.1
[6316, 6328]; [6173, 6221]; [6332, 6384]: 0.1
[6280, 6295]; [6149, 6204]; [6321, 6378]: -0.1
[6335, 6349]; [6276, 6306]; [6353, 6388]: 0.2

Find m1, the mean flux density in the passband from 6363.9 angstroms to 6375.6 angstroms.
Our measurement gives 30.2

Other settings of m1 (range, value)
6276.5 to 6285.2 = 30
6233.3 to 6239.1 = 30.3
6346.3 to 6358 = 29.7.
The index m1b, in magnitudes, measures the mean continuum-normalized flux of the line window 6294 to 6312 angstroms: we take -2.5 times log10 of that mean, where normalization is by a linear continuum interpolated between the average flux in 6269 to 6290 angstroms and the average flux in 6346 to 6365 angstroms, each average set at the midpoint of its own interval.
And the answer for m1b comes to -0.01 mag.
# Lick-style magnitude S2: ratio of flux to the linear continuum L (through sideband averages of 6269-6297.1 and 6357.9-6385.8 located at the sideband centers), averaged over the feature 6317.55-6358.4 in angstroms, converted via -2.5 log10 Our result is 0.01 mag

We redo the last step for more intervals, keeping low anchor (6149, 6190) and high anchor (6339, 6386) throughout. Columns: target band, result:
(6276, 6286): 0.00 mag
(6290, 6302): -0.01 mag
